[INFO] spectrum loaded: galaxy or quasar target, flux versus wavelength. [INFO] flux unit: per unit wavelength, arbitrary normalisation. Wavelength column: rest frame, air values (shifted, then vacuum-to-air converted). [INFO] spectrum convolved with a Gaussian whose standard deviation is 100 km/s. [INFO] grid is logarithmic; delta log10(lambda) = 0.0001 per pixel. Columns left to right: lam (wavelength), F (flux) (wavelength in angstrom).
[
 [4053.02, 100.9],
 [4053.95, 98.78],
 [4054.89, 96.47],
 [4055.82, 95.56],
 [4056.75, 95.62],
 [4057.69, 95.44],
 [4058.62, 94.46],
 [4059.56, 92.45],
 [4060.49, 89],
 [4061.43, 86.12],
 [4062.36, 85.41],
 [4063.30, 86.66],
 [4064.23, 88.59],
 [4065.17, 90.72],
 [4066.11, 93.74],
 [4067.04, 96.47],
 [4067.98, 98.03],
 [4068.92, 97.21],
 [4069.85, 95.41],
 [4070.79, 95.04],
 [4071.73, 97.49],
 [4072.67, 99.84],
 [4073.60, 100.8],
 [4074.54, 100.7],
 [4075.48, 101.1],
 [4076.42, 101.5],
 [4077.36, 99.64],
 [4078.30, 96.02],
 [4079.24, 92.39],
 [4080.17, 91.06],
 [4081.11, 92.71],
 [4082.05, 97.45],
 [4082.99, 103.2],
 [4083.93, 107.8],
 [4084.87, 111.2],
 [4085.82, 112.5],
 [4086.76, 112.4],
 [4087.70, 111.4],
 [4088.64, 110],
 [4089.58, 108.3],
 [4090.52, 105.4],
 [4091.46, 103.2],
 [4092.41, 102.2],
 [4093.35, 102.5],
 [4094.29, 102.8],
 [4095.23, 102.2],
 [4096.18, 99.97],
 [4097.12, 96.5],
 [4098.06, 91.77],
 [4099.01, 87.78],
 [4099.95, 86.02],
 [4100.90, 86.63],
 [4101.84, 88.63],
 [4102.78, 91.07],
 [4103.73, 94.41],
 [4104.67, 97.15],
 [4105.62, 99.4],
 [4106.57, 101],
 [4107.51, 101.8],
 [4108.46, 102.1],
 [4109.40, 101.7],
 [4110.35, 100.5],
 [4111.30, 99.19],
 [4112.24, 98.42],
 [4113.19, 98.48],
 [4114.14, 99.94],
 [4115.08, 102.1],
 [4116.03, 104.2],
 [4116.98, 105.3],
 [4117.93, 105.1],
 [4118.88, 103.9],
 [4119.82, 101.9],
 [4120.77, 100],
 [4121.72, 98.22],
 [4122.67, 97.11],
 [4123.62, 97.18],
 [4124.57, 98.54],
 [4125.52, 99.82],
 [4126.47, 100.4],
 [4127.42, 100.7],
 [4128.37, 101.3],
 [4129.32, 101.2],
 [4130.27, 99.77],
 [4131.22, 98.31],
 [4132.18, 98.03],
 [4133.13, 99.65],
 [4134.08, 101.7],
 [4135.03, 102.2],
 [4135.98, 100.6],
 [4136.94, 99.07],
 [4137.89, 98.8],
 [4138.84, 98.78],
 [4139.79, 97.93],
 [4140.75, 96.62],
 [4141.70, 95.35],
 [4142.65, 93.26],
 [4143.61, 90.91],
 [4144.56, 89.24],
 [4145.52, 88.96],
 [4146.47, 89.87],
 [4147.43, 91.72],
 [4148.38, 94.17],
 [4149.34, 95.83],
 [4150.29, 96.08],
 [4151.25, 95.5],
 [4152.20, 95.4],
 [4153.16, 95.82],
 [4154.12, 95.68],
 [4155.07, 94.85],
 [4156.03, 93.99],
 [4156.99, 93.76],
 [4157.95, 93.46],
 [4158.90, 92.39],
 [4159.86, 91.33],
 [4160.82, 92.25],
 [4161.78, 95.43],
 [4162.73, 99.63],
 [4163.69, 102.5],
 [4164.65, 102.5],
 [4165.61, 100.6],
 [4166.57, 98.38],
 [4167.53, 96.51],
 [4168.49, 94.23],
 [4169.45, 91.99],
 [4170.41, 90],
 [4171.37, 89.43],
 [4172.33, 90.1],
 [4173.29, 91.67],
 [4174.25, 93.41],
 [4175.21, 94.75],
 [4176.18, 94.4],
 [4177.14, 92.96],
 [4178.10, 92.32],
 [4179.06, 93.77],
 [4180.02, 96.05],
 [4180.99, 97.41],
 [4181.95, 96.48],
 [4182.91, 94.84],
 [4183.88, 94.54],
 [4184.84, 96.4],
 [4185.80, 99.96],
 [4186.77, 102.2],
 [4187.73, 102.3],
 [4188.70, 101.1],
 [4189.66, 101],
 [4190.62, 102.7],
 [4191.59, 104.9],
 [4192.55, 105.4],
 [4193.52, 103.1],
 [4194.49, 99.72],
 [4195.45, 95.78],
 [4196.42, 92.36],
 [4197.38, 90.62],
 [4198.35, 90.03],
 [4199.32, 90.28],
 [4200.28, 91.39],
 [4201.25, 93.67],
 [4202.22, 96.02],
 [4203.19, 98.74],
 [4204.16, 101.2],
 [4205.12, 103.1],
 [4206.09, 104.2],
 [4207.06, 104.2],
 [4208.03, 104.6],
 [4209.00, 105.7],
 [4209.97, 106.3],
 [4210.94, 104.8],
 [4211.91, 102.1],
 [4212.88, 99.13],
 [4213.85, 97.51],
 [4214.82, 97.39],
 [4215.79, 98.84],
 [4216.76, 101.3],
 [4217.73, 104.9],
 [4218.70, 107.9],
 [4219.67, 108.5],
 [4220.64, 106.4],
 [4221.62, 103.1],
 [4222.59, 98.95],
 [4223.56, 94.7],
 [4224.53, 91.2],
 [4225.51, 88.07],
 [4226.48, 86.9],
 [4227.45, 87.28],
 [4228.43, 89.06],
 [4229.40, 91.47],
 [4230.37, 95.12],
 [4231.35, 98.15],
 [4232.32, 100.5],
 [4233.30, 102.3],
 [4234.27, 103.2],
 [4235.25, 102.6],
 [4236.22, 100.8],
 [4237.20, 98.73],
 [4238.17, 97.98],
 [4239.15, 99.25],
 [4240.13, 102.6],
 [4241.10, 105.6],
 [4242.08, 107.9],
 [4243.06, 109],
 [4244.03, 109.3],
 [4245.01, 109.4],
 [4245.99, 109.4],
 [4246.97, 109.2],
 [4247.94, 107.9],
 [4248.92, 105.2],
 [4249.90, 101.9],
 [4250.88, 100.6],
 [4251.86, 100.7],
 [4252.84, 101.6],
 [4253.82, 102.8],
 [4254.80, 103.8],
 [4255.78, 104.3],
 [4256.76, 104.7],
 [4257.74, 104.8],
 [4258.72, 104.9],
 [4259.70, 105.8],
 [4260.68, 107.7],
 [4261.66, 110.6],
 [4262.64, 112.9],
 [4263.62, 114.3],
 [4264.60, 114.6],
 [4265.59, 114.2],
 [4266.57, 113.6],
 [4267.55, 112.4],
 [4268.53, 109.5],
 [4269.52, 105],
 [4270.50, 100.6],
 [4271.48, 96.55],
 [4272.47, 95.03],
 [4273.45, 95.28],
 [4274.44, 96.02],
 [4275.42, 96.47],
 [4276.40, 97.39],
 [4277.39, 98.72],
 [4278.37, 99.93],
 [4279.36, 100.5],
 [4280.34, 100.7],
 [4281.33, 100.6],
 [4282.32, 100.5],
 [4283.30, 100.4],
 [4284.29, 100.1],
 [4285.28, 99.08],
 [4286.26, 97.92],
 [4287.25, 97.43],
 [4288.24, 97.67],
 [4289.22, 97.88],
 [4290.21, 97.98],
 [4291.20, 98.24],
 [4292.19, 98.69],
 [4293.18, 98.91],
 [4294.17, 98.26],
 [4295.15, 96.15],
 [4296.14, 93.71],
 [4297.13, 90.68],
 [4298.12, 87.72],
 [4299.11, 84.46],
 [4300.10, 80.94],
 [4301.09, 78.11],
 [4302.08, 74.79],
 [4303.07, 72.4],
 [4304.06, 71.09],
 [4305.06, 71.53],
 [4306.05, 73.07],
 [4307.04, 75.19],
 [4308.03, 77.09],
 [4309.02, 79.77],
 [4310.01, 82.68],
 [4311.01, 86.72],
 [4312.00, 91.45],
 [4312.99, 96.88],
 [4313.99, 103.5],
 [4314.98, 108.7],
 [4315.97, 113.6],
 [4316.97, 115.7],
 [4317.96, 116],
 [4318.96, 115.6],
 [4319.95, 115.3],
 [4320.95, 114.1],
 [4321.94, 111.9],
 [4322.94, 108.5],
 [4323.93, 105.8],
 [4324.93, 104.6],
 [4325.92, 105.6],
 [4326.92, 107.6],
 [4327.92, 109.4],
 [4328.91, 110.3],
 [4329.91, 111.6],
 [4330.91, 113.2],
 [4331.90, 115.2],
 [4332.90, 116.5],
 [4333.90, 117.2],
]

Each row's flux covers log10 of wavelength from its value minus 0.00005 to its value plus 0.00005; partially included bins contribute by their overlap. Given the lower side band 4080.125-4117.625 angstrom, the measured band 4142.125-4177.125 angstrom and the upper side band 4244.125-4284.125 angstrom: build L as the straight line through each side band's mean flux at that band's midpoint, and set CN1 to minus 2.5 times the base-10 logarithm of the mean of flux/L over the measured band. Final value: 0.085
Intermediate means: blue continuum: 100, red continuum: 104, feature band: 94.1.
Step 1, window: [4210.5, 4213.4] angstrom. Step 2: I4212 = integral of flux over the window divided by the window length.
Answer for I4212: 102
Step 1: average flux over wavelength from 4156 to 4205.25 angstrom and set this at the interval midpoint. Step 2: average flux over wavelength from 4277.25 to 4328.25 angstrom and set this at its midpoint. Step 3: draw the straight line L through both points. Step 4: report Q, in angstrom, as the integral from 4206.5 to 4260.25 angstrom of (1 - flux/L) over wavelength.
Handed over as -3.1 angstrom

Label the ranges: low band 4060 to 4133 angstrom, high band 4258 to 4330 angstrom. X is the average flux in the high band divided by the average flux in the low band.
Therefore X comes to 1.0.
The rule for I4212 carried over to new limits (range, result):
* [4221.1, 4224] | 98.9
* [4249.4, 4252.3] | 101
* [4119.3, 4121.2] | 101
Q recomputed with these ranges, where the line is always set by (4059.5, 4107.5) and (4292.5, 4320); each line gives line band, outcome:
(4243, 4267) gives -3.9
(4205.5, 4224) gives -1.8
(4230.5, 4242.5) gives -1.1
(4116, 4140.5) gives -1.0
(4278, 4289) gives -1.0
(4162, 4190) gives -0.4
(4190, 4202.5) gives -0.3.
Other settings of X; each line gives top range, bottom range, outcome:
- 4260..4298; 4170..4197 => 1.05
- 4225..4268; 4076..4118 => 1.03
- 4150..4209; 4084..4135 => 0.96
